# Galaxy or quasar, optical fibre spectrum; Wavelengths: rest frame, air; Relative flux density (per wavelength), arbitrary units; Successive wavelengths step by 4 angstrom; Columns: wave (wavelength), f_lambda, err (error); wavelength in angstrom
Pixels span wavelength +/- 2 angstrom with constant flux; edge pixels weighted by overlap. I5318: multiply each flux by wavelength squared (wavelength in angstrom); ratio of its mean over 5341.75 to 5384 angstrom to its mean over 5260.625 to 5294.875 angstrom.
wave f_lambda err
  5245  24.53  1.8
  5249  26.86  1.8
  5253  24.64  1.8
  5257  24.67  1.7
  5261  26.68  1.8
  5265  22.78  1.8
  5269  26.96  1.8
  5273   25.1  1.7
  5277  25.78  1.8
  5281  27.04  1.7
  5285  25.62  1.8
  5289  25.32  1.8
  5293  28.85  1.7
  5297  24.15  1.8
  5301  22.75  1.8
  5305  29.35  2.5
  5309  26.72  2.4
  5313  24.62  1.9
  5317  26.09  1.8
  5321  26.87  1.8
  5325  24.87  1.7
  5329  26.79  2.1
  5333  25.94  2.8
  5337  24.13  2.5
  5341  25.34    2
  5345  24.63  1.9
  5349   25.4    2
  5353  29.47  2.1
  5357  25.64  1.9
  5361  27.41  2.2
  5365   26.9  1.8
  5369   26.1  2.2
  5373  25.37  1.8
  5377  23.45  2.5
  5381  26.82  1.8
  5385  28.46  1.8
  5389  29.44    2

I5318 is 1.04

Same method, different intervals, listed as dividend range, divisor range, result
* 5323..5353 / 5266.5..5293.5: 1.00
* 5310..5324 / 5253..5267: 1.07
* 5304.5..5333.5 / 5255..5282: 1.05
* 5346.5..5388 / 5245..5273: 1.09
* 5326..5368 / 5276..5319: 1.02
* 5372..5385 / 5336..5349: 1.05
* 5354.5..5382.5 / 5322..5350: 1.04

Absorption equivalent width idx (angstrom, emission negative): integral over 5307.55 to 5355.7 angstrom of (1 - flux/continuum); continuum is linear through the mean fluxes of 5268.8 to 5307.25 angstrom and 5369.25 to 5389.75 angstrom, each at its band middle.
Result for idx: 0.7 angstrom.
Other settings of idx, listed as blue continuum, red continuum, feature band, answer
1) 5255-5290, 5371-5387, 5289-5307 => -0.35 angstrom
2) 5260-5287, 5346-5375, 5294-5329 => 0.30 angstrom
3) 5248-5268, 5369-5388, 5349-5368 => -0.77 angstrom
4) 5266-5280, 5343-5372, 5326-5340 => 0.39 angstrom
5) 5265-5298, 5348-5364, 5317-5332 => 0.26 angstrom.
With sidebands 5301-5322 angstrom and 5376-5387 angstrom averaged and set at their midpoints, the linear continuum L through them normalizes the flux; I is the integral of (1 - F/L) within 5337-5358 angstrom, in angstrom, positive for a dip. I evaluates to 0.4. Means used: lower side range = 26.3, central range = 25.9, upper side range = 26.5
